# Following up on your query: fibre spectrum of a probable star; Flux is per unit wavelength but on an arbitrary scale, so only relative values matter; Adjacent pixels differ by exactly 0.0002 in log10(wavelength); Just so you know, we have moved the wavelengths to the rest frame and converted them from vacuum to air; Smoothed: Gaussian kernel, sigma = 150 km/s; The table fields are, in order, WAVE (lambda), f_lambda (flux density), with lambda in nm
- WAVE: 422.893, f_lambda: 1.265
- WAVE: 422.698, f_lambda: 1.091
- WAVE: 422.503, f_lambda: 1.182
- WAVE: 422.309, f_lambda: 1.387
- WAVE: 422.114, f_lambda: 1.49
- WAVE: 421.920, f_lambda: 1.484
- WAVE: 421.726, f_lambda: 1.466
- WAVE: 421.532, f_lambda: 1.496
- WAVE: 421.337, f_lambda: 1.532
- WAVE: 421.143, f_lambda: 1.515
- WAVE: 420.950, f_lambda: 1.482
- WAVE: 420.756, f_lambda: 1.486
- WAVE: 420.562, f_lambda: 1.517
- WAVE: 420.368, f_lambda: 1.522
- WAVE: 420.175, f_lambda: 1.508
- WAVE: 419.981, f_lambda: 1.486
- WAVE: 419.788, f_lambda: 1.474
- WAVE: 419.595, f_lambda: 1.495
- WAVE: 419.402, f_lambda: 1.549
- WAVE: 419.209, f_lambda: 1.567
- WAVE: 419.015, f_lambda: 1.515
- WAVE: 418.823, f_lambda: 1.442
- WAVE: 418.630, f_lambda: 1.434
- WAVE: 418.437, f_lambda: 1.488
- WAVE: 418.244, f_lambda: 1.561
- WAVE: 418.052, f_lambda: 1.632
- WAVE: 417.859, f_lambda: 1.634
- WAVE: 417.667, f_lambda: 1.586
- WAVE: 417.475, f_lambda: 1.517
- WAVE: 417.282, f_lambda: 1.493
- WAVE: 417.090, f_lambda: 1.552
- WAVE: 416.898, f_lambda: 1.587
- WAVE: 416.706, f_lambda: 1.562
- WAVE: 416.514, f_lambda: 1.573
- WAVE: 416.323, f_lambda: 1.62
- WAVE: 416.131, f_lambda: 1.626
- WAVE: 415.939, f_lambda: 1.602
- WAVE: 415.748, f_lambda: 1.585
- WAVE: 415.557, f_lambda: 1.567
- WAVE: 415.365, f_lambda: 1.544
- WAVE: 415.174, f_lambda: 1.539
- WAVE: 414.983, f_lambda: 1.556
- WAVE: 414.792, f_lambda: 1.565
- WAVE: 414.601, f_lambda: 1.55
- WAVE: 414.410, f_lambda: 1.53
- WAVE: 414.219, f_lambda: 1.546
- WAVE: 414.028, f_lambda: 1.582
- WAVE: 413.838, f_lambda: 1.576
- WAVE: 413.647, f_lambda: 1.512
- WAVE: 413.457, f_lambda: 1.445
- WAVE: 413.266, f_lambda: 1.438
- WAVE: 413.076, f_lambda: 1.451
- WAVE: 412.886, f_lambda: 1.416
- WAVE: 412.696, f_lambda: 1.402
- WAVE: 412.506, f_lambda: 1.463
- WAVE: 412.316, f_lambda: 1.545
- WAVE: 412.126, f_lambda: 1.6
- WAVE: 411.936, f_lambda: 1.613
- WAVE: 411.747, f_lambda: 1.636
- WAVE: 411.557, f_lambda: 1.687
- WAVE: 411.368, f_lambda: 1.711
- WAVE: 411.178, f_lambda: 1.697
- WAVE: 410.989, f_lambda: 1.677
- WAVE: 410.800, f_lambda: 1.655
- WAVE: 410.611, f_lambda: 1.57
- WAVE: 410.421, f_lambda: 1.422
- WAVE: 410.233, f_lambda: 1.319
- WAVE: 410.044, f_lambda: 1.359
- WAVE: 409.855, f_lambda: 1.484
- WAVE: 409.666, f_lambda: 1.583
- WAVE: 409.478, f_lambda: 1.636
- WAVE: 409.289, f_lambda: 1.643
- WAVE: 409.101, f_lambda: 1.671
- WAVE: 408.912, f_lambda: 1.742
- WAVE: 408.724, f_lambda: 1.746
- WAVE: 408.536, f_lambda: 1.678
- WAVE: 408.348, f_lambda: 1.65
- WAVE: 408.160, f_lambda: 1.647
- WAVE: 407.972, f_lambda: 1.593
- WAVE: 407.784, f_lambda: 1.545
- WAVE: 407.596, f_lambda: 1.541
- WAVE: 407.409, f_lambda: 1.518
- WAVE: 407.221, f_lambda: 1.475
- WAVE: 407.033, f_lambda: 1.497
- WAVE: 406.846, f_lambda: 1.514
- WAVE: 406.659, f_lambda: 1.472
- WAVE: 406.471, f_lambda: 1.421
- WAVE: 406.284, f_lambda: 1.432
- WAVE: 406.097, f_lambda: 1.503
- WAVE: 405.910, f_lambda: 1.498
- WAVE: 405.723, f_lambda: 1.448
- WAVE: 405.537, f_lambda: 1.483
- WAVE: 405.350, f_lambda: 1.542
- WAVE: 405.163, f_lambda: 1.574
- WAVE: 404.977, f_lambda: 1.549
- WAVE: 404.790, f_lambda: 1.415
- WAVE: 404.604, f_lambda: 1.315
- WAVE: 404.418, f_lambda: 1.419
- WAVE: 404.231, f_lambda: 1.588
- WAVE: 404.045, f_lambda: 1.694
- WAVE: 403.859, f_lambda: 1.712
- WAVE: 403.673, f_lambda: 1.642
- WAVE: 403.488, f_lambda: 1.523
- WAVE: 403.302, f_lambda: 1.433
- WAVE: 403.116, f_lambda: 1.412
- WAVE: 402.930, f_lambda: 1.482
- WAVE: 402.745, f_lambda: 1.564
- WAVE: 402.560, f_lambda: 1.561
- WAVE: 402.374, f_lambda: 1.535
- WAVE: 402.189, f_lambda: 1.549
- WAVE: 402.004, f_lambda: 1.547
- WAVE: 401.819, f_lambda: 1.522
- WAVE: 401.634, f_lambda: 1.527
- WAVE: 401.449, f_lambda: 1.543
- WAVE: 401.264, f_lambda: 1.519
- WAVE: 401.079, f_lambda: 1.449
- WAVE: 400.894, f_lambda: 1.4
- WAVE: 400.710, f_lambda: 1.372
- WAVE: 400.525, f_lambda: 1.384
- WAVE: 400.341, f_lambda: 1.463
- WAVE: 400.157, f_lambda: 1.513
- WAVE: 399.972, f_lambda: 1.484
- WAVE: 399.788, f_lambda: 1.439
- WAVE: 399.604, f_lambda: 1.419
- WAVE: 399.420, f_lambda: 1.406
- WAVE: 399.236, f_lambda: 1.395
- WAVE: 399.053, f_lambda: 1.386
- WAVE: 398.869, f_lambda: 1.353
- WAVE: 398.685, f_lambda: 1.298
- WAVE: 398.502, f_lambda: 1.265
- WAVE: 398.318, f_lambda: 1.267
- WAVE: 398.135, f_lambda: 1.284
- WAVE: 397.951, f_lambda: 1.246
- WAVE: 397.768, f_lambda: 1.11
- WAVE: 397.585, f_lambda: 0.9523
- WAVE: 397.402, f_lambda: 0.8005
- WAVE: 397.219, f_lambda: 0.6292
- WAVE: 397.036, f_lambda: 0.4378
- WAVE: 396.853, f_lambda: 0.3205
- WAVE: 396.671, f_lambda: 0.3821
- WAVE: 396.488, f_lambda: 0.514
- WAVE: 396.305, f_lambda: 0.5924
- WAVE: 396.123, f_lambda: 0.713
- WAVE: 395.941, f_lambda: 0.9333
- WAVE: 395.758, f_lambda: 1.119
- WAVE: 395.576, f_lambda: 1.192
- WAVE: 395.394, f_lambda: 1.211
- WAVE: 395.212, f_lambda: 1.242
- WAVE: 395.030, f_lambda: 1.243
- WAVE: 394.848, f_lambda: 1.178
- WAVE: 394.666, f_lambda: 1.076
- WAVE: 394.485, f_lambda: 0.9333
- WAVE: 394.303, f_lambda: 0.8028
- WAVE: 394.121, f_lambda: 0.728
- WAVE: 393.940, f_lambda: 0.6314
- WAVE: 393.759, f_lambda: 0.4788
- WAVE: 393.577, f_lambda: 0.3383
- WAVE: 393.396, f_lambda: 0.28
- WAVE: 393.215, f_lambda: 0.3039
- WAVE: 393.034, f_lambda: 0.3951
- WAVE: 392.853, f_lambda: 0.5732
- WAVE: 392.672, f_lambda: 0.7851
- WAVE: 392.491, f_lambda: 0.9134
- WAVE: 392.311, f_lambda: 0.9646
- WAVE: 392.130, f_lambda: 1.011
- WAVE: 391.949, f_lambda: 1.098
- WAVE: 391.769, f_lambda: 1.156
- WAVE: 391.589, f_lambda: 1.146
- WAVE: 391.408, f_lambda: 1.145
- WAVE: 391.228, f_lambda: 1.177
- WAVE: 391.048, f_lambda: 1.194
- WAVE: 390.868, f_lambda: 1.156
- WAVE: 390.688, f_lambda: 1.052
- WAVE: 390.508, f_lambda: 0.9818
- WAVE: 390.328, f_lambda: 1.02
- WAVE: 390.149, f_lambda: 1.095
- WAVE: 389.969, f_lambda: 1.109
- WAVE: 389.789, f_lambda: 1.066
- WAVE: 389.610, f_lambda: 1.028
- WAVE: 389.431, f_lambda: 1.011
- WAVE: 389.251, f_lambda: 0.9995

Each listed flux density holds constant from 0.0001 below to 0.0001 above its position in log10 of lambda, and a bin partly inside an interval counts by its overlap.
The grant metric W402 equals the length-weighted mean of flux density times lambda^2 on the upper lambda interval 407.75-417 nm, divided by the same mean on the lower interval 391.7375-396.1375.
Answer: 2.02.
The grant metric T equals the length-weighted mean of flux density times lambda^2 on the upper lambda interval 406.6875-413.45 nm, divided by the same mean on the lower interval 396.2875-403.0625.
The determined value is 1.31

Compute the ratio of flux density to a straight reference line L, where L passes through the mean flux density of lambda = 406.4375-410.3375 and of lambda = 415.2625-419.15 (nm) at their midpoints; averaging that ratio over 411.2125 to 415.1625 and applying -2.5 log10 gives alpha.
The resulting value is 0.01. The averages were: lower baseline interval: 1.56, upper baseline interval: 1.56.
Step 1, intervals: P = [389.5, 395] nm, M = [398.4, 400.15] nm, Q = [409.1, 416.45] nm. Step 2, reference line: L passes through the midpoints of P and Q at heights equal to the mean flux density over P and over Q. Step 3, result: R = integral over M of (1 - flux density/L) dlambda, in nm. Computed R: -0.414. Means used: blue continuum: 0.898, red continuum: 1.55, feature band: 1.39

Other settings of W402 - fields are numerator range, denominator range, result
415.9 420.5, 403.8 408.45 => 1.07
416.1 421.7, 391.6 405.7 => 1.44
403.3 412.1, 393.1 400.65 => 1.65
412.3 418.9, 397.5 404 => 1.15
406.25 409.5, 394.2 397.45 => 1.98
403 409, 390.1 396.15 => 1.78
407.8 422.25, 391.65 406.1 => 1.42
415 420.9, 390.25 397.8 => 2.04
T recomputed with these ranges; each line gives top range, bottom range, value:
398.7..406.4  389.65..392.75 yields 1.48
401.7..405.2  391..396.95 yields 1.91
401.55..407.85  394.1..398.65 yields 1.69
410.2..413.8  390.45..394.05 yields 2.04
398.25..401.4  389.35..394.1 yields 1.65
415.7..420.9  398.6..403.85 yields 1.14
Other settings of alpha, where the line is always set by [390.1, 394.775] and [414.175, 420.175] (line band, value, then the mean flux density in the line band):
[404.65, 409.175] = -0.219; 1.55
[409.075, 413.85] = -0.117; 1.54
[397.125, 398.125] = 0.037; 0.974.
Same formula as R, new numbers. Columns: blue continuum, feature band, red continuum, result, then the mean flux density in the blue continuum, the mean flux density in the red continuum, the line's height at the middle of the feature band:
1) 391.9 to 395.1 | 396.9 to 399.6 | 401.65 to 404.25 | 0.10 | 0.756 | 1.55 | 1.16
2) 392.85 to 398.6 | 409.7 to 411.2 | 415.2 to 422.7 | -0.30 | 0.823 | 1.51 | 1.26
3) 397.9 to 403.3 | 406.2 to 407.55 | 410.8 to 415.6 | 0.02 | 1.44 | 1.56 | 1.5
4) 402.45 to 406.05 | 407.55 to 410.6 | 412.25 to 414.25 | -0.16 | 1.52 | 1.49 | 1.5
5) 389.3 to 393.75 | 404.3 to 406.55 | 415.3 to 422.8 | -0.48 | 0.909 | 1.51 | 1.21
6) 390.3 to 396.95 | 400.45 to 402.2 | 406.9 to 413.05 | -0.41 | 0.862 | 1.57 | 1.2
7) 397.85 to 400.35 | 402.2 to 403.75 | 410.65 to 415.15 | -0.11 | 1.37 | 1.56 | 1.42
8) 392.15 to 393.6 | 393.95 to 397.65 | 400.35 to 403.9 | 0.06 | 0.601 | 1.51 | 0.887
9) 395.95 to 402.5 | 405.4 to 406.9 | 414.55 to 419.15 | -0.15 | 1.2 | 1.56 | 1.34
